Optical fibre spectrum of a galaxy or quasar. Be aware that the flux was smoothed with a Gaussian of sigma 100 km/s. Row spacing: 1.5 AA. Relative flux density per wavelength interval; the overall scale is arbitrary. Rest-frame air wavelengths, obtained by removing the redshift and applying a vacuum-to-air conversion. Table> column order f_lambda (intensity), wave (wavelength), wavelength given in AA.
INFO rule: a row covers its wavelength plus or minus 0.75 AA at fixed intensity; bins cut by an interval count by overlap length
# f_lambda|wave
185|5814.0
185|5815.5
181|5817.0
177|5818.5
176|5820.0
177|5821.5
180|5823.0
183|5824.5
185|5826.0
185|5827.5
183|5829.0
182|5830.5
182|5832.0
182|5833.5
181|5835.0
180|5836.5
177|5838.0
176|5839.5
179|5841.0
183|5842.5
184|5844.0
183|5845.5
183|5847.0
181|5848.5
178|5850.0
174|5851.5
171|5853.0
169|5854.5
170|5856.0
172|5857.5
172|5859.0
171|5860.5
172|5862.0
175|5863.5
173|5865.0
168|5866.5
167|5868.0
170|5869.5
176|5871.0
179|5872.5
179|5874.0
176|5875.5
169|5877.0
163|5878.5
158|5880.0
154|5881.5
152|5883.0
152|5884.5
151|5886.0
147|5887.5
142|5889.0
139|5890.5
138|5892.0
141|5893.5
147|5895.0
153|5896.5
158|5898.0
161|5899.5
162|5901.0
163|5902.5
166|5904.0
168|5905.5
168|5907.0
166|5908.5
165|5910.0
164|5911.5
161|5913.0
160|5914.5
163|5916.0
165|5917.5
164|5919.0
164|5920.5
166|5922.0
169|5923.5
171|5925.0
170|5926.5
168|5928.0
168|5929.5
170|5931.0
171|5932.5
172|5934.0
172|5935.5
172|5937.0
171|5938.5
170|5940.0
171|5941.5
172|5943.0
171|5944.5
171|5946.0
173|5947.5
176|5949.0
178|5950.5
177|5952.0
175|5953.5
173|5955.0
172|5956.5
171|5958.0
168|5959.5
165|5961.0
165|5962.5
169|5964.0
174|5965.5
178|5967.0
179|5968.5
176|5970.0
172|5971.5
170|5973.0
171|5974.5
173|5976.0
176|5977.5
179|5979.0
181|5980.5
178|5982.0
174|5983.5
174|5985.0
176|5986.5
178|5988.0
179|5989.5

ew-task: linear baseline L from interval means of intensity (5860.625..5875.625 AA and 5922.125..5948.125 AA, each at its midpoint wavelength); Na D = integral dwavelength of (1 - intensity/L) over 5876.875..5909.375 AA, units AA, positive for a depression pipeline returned 3.2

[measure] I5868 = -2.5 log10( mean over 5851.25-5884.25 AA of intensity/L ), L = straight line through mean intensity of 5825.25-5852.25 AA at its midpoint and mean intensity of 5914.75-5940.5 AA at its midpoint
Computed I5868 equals 0.05 mag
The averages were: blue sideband 181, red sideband 168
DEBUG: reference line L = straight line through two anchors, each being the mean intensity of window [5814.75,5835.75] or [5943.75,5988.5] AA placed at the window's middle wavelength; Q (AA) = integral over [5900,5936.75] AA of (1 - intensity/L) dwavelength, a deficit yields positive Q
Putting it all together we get 2.0 AA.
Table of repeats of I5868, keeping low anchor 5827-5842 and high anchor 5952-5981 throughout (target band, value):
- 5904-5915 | 0.074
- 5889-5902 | 0.183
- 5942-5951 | 0.006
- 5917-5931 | 0.051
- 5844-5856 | 0.017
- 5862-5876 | 0.032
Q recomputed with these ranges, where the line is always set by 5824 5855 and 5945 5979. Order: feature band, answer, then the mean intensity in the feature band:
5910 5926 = 1.0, 165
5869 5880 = 0.4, 172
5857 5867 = 0.4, 172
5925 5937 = 0.3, 170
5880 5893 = 2.2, 147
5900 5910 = 0.6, 165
